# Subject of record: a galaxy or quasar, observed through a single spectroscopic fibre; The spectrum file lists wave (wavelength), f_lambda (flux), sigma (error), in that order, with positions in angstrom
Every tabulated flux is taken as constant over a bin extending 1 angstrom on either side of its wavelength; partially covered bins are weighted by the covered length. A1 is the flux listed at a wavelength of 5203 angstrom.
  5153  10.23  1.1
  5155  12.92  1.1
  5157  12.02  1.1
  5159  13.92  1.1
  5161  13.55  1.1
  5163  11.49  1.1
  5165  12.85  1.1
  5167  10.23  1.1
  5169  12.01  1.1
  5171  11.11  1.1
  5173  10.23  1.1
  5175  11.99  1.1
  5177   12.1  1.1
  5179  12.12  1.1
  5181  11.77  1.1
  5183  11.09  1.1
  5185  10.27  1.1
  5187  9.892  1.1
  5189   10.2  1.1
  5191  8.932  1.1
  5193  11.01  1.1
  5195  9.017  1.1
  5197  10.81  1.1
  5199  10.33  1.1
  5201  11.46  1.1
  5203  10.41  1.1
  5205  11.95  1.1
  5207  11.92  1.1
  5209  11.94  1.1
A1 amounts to 10.41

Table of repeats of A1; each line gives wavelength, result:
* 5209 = 11.94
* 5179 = 12.12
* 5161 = 13.55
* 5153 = 10.23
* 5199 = 10.33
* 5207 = 11.92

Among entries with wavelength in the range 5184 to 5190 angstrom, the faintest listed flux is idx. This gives 9.892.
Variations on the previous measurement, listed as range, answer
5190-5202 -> 8.932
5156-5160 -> 12.02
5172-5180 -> 10.23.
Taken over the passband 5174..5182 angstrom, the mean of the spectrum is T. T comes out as 12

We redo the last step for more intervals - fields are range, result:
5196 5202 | 10.9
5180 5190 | 10.6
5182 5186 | 10.7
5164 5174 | 11.3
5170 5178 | 11.4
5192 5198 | 10.3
